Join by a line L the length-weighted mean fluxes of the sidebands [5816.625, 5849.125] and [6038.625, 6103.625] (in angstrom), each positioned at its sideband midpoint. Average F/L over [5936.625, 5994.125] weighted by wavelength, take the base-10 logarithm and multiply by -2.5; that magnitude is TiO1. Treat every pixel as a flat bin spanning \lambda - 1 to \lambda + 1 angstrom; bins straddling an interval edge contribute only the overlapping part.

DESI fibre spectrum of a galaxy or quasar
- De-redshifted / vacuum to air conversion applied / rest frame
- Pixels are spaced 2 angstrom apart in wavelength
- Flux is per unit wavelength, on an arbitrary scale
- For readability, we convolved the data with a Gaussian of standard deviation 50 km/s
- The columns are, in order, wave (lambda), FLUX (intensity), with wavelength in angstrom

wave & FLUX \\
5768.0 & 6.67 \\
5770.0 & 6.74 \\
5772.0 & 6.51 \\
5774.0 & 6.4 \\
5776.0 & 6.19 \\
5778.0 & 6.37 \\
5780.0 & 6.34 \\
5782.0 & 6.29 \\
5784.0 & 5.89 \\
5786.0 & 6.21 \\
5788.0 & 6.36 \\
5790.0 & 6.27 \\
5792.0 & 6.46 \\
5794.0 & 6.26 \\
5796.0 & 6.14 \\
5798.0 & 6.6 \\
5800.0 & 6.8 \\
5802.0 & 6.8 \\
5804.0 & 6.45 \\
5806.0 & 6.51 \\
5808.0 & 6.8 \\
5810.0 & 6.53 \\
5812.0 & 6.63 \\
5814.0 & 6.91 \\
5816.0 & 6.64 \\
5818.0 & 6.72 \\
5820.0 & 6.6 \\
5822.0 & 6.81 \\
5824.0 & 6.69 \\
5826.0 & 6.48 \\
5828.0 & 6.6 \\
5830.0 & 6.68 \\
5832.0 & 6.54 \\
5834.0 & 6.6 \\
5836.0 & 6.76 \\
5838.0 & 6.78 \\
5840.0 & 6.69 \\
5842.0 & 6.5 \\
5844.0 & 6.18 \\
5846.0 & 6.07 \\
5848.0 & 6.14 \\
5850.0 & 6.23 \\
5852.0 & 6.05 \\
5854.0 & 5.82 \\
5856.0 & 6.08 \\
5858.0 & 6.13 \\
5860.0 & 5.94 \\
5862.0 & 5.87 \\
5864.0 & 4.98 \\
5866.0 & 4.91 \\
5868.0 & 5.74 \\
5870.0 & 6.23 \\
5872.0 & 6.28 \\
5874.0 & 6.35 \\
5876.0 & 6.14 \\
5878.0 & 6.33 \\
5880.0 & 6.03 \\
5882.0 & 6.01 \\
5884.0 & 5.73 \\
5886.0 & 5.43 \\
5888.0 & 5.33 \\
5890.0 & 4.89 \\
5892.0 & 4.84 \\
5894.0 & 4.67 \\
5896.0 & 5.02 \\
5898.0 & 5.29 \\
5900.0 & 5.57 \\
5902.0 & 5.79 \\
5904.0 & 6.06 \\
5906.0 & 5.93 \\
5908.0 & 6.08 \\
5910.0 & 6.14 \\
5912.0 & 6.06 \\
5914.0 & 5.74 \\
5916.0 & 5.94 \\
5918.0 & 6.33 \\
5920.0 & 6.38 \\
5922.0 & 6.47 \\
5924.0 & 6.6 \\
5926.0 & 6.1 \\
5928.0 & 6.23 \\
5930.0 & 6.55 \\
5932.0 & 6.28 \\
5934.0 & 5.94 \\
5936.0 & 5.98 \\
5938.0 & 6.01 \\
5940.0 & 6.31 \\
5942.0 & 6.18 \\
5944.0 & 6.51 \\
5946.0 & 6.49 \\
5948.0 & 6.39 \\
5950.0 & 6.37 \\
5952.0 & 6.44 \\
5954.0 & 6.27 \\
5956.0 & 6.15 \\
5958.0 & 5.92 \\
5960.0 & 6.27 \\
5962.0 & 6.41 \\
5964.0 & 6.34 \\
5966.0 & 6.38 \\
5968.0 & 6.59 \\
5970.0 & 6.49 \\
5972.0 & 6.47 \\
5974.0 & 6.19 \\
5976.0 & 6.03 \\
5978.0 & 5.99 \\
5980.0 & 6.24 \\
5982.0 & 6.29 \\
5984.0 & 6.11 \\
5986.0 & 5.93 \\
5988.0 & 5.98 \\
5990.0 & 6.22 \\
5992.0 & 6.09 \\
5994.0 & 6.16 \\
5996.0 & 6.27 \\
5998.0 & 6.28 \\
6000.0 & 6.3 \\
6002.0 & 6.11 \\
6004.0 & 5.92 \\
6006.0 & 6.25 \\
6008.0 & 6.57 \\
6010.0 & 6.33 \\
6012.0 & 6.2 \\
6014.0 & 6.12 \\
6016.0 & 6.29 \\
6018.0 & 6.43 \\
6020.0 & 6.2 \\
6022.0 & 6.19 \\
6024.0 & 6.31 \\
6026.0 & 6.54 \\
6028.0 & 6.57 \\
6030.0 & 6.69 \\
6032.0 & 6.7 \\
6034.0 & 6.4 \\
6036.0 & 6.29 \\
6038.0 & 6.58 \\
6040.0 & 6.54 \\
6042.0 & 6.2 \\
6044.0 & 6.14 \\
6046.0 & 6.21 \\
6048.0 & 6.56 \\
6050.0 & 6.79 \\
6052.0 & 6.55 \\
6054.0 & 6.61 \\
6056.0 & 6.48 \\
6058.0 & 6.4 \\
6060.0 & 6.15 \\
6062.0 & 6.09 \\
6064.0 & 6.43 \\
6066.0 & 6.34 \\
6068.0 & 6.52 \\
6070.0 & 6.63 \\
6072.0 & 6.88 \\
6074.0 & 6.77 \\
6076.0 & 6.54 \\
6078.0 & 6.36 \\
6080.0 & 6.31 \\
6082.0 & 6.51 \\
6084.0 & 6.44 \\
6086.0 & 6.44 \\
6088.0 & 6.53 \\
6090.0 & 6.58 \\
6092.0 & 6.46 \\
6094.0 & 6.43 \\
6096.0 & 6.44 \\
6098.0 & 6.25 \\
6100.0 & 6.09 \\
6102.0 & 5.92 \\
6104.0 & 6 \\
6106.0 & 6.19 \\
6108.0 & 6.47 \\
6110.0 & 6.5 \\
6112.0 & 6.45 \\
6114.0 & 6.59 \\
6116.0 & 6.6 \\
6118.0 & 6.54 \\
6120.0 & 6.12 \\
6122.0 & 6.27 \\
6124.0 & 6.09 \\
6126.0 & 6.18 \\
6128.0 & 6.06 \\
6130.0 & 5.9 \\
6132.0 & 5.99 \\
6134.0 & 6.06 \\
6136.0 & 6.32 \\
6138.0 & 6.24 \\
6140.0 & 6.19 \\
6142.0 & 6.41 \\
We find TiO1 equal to 0.04 mag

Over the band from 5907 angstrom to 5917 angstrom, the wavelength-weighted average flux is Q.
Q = 5.99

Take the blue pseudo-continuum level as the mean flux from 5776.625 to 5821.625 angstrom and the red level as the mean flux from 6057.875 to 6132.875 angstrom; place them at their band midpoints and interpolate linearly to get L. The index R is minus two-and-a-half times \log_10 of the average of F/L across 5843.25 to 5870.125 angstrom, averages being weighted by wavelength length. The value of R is 0.10 mag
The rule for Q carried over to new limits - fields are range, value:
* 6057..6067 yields 6.28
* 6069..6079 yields 6.64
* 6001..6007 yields 6.09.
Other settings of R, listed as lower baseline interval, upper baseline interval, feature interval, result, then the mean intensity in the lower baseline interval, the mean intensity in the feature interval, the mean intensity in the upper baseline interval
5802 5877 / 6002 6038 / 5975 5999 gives 0.038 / 6.33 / 6.13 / 6.35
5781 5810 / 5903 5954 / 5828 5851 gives -0.020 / 6.42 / 6.48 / 6.22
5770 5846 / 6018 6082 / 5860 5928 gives 0.121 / 6.51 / 5.8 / 6.45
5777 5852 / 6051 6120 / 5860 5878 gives 0.111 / 6.49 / 5.85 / 6.42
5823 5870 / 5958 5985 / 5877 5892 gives 0.110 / 6.19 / 5.62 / 6.28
